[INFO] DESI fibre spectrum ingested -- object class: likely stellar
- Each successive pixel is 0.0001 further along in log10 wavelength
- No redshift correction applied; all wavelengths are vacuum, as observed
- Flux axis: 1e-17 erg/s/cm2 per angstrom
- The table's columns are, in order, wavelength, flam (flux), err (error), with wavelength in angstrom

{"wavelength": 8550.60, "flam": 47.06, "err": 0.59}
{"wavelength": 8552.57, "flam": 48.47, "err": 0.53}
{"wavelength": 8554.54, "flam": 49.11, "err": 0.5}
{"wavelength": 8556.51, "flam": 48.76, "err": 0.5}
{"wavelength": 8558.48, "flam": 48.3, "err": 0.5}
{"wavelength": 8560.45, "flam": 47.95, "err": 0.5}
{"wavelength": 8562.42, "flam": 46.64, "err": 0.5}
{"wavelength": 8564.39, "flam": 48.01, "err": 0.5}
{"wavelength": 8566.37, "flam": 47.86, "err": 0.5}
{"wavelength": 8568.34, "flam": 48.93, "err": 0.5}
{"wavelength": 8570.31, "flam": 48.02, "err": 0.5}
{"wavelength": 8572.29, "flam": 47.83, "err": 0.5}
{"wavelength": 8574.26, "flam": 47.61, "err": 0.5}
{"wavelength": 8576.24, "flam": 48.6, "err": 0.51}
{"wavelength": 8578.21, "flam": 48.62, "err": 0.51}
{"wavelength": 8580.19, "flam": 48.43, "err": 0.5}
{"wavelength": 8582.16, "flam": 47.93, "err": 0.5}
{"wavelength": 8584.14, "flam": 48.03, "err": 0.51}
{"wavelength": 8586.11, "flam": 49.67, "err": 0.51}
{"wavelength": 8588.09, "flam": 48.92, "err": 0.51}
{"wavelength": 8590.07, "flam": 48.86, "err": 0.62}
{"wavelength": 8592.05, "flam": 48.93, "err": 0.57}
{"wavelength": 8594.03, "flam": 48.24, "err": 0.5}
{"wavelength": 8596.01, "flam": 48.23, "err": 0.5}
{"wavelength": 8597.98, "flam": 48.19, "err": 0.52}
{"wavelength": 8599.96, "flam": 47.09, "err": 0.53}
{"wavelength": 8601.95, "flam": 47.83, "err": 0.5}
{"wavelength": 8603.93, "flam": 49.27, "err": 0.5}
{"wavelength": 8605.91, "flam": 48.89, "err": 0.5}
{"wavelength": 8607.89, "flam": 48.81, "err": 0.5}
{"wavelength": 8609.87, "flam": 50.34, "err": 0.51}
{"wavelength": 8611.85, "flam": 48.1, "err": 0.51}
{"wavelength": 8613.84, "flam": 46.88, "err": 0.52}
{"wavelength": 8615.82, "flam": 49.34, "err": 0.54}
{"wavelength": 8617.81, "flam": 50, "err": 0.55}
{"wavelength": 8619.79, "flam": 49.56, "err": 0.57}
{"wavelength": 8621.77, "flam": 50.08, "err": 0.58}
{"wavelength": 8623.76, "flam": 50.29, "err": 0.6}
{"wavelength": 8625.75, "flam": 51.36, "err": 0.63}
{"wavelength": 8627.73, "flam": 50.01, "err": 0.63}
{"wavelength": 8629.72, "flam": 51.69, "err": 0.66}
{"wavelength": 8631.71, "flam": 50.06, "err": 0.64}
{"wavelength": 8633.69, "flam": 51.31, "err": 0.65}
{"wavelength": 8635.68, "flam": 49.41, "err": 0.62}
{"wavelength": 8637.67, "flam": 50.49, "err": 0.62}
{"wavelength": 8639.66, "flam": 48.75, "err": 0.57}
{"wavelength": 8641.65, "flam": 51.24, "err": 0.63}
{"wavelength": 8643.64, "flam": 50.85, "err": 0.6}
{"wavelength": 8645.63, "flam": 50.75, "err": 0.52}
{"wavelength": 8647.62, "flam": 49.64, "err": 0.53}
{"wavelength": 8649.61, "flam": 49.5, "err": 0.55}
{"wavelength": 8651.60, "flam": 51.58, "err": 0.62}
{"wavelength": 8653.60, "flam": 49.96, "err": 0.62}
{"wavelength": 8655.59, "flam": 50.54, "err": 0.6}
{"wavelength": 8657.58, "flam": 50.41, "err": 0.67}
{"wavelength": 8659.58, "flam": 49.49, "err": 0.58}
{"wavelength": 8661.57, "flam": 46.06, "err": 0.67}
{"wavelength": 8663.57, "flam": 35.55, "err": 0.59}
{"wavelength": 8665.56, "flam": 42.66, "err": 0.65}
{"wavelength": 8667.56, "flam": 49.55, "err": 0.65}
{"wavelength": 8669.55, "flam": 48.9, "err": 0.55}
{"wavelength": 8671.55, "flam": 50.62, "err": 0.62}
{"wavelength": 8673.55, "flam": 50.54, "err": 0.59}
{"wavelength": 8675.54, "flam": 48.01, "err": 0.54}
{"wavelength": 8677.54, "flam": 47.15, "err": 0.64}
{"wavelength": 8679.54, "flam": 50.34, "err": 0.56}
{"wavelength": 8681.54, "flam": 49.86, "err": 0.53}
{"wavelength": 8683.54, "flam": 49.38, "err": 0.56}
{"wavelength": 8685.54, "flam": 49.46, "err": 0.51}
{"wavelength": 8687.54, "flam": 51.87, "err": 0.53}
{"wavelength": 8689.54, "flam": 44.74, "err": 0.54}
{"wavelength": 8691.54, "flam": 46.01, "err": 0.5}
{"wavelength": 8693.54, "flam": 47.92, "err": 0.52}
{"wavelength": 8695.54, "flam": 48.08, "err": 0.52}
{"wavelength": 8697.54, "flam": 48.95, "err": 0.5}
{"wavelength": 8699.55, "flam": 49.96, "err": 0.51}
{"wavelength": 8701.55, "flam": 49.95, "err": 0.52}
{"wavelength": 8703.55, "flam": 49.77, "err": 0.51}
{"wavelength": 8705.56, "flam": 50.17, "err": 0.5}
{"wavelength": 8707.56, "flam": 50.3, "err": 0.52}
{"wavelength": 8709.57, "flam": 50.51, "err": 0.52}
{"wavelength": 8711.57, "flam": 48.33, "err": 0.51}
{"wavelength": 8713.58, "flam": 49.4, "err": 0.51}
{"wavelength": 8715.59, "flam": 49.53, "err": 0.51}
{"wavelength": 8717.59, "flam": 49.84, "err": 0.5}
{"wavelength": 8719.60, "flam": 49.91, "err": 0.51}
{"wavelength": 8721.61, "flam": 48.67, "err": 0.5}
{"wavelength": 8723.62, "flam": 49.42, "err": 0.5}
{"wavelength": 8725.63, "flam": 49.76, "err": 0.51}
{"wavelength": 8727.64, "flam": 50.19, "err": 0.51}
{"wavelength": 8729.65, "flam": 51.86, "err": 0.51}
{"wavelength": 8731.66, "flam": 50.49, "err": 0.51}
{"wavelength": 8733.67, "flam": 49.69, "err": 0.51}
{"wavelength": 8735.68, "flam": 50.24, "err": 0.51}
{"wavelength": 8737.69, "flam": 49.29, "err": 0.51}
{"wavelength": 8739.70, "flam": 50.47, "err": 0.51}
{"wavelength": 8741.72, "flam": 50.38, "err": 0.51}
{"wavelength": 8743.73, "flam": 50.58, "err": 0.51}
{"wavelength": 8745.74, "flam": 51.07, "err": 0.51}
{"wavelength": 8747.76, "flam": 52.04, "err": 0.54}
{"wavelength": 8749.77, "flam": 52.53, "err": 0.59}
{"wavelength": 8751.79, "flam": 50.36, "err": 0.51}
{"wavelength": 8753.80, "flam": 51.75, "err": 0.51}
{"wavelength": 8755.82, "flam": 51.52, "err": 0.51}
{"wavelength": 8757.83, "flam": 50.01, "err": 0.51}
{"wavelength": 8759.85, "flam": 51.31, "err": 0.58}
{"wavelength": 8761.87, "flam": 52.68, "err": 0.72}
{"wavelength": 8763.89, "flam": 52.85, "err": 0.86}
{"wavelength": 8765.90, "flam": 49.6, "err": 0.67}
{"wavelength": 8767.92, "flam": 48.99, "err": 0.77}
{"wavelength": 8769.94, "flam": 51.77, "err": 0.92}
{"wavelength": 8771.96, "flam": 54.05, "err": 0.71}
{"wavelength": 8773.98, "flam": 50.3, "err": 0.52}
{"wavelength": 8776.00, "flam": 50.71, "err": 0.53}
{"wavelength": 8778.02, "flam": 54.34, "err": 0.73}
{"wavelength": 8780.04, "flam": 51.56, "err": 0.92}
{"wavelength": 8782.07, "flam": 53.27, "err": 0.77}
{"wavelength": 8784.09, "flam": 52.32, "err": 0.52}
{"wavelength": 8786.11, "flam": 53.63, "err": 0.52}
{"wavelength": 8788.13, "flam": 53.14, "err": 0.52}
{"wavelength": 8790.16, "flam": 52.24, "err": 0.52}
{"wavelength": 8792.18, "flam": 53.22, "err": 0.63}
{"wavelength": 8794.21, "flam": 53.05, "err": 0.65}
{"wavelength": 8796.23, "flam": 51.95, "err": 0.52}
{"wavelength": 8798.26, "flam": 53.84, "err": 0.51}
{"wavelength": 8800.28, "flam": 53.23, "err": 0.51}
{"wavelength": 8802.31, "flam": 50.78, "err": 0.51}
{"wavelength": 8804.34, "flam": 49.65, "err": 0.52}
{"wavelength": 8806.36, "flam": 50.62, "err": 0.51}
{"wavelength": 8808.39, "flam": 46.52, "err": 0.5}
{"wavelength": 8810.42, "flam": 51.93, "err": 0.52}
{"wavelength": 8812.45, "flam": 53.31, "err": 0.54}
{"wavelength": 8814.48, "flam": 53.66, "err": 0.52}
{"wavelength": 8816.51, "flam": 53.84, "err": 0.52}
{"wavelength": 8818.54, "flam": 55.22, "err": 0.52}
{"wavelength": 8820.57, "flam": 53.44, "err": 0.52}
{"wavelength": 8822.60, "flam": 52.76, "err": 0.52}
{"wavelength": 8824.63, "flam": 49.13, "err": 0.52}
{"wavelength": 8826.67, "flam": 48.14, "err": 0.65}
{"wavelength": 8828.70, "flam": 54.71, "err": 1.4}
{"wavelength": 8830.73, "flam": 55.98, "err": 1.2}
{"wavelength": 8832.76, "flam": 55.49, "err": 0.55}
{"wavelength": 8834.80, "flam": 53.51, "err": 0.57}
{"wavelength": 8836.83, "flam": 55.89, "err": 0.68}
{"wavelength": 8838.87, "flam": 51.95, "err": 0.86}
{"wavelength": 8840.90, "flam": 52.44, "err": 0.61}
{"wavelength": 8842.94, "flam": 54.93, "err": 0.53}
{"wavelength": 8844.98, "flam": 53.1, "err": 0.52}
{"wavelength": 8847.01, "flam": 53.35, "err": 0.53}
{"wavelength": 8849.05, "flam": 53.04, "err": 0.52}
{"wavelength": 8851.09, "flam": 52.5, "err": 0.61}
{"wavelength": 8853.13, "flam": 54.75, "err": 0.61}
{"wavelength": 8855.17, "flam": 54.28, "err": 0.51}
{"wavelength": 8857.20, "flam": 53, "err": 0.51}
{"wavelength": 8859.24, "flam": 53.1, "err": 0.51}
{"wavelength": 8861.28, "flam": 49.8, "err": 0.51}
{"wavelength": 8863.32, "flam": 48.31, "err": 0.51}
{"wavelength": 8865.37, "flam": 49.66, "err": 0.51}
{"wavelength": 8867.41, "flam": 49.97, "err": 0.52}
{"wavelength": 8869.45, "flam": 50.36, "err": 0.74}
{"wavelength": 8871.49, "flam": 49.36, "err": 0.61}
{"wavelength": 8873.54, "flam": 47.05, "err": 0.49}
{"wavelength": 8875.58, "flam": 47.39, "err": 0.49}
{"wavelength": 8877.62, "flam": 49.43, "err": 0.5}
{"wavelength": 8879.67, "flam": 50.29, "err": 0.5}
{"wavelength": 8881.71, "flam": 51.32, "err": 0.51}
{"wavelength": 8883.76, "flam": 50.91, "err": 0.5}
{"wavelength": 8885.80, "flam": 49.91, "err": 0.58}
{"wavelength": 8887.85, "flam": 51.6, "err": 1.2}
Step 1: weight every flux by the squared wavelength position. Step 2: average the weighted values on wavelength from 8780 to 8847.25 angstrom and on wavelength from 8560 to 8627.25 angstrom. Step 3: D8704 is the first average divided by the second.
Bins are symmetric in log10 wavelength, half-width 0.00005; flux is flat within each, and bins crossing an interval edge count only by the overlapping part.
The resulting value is 1.14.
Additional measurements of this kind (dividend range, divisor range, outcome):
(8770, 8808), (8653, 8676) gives 1.13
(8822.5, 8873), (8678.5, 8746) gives 1.09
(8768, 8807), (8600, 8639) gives 1.09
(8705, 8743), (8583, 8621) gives 1.05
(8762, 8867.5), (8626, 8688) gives 1.10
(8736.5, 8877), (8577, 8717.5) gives 1.10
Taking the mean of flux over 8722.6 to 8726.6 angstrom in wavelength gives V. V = 49.6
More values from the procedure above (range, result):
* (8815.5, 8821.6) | 54.2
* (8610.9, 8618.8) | 48.5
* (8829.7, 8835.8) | 55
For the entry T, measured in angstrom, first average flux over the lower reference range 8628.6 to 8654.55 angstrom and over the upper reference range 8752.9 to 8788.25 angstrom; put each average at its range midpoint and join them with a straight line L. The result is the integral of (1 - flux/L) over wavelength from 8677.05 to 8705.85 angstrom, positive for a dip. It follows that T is 1.2 angstrom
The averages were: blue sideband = 50.4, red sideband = 51.9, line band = 48.9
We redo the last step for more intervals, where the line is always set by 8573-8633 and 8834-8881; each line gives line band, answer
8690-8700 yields 0.4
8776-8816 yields -1.0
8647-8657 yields -0.2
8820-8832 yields -0.3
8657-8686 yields 1.1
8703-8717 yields 0.1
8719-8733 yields 0.1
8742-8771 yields -0.4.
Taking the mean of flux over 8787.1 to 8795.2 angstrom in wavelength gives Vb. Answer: 52.9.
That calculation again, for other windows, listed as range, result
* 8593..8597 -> 48.3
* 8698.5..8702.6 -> 49.9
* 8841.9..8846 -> 54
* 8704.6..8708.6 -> 50.2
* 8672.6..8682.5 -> 49.2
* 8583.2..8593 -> 48.9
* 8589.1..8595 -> 48.7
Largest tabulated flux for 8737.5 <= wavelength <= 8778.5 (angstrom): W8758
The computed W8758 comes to 54.34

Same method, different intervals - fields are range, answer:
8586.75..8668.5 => 51.69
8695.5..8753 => 52.53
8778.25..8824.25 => 55.22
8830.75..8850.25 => 55.89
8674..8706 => 51.87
